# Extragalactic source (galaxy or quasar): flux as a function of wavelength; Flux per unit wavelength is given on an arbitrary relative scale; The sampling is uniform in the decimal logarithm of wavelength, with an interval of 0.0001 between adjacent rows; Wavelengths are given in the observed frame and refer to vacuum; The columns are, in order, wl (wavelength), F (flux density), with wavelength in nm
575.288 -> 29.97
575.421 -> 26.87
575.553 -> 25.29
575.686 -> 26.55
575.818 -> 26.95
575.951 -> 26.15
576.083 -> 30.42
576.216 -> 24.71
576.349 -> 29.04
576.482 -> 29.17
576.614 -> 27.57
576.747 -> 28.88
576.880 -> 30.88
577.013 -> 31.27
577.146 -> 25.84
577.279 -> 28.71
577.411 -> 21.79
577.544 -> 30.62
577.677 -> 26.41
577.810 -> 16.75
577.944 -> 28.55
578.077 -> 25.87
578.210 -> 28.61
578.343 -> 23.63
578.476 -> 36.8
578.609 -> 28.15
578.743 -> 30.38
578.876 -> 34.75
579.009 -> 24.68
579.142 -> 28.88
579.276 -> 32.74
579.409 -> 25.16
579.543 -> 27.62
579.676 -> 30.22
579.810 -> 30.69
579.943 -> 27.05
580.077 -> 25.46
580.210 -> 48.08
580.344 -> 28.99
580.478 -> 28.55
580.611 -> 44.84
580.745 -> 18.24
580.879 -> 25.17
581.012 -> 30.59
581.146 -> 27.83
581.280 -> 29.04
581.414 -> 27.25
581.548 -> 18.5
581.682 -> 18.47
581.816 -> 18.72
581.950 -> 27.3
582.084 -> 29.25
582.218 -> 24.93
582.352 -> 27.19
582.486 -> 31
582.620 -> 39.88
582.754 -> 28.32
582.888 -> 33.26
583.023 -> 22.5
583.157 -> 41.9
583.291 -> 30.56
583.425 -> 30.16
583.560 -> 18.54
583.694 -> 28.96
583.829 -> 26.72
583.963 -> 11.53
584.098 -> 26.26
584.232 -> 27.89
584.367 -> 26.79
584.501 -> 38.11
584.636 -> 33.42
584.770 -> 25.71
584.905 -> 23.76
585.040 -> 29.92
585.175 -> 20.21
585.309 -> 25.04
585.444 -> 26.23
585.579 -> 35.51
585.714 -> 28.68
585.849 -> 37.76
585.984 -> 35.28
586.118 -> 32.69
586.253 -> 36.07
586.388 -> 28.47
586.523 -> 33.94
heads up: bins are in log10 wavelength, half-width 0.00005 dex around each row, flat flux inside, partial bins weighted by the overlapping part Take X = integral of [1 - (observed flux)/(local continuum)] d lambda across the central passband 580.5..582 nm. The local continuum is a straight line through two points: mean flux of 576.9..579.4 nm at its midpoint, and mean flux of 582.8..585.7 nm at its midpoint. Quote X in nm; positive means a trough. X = 0.099 nm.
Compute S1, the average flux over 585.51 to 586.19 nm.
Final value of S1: 34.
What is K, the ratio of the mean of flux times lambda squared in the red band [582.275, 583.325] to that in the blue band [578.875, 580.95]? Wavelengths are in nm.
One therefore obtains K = 1.1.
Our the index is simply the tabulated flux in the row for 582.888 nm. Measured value 33.26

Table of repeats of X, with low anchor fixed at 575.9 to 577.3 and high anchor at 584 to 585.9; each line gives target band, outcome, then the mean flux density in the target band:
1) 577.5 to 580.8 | -0.095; 29.3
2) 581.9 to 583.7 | -0.066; 29.6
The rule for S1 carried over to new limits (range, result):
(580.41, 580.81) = 30.6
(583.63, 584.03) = 22.3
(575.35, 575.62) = 26.1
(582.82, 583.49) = 31.7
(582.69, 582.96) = 30.6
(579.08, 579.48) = 28.9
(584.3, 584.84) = 31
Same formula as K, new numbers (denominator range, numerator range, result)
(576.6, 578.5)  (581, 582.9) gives 1.01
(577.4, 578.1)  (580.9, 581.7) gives 1.03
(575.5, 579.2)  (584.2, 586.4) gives 1.12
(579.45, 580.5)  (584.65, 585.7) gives 0.90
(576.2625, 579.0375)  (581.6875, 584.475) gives 1.00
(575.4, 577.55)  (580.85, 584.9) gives 1.02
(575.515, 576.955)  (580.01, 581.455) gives 1.11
